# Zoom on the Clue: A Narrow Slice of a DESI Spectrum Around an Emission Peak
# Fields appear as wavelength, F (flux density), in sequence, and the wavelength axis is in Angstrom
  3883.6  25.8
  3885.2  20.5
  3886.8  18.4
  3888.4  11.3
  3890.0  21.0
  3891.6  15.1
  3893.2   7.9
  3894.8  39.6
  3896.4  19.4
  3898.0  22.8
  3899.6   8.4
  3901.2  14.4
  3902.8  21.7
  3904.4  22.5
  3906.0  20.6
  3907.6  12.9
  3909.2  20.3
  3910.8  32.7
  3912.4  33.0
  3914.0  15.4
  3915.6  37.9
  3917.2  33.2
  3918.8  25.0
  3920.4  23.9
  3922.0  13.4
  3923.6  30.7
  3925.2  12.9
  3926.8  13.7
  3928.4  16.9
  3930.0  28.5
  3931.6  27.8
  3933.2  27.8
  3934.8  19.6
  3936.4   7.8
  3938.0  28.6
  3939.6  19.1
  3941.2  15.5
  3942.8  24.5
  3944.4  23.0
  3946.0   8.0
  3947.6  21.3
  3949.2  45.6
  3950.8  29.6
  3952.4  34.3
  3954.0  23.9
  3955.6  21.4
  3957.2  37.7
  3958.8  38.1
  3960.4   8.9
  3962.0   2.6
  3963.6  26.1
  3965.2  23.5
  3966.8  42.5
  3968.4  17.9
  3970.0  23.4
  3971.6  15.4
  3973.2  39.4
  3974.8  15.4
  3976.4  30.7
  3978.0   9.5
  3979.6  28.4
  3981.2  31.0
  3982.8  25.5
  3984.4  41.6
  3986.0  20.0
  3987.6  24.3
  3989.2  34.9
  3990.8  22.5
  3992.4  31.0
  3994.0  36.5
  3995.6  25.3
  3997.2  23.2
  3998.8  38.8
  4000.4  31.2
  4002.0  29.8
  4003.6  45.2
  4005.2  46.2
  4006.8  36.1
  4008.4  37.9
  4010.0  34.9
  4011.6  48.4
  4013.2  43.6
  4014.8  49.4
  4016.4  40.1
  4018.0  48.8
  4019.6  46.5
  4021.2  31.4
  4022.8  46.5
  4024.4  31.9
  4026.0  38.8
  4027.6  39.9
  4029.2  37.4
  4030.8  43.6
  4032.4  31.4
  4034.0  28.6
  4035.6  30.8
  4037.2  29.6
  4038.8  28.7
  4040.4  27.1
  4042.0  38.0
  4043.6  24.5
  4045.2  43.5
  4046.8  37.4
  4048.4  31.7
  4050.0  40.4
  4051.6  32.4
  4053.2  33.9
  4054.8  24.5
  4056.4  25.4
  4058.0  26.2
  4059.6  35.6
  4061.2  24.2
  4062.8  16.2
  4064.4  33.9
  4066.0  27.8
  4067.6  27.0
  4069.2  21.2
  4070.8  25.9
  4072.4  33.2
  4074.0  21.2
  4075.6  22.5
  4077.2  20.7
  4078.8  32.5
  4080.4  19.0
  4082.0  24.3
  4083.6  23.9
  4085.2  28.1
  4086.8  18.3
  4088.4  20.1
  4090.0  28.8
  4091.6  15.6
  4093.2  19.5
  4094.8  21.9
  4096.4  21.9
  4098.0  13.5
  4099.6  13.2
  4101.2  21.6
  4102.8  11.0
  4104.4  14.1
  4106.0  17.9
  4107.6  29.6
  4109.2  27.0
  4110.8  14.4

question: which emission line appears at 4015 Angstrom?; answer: C IV 1549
